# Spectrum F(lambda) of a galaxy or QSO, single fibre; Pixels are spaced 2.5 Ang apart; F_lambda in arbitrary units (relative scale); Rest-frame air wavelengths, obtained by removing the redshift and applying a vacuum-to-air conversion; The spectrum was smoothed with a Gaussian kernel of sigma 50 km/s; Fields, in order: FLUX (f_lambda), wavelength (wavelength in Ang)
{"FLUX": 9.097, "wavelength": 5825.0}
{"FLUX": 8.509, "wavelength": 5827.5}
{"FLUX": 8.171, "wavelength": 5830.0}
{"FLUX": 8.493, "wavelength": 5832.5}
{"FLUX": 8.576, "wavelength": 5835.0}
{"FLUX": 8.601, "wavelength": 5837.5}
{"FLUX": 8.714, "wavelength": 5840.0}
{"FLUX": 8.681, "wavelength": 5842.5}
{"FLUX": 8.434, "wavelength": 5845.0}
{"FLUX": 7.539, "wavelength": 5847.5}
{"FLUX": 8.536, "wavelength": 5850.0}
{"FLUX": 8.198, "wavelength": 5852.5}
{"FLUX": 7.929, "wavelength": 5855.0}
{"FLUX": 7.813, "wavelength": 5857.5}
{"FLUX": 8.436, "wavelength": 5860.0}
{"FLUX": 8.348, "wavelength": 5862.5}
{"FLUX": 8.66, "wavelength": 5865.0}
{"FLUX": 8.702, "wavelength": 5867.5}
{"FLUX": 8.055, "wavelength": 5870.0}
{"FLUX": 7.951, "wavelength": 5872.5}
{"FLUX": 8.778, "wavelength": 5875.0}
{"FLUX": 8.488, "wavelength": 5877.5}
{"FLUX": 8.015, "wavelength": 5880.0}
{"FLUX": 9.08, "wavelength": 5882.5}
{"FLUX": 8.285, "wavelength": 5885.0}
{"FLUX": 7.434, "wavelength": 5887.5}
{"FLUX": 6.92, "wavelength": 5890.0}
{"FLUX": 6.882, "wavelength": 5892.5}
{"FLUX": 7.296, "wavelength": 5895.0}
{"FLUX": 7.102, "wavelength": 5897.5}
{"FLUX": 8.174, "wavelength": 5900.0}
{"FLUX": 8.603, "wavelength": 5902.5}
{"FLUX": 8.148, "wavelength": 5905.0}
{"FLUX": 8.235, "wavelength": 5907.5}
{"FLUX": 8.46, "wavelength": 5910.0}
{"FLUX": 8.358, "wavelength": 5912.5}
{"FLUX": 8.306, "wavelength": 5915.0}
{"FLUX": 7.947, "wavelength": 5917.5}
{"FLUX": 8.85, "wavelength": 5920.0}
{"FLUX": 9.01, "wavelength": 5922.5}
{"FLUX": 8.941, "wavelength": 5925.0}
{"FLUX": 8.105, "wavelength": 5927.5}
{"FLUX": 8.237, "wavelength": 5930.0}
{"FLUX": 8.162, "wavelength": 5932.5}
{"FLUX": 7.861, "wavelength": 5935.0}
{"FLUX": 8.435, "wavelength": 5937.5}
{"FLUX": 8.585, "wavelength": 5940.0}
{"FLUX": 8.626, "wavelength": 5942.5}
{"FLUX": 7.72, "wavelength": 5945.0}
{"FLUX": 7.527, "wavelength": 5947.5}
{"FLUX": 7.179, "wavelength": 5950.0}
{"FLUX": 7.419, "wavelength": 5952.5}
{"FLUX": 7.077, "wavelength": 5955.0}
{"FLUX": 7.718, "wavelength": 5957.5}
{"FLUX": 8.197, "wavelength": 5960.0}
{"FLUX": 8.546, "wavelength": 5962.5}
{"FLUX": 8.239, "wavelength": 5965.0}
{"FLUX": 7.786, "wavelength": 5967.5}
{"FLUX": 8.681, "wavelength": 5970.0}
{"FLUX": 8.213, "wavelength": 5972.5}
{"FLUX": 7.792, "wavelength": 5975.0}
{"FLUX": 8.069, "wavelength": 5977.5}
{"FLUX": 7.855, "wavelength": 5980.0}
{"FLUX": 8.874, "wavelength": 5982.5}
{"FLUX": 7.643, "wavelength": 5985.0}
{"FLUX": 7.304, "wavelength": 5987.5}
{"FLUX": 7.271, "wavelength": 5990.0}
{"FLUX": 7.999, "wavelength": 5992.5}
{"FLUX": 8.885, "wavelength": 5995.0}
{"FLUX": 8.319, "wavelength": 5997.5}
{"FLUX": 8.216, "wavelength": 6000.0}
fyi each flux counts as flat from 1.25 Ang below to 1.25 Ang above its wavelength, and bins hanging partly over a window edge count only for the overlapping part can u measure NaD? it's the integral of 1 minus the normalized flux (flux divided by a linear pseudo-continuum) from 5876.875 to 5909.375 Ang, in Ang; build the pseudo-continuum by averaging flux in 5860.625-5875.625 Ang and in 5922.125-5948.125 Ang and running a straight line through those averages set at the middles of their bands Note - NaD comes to 1.8 Ang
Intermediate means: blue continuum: 8.4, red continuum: 8.29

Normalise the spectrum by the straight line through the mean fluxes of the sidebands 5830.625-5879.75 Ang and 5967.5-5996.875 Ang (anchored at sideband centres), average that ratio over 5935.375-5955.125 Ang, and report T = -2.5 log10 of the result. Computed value 0.037 mag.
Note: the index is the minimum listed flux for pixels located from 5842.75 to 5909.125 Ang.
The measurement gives 6.882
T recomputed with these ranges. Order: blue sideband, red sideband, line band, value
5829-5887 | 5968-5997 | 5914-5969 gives 0.005 mag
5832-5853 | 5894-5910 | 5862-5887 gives -0.029 mag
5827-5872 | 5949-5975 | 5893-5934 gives -0.017 mag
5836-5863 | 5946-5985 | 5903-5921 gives -0.031 mag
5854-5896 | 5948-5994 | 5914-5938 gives -0.055 mag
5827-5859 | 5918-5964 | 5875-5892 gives 0.026 mag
